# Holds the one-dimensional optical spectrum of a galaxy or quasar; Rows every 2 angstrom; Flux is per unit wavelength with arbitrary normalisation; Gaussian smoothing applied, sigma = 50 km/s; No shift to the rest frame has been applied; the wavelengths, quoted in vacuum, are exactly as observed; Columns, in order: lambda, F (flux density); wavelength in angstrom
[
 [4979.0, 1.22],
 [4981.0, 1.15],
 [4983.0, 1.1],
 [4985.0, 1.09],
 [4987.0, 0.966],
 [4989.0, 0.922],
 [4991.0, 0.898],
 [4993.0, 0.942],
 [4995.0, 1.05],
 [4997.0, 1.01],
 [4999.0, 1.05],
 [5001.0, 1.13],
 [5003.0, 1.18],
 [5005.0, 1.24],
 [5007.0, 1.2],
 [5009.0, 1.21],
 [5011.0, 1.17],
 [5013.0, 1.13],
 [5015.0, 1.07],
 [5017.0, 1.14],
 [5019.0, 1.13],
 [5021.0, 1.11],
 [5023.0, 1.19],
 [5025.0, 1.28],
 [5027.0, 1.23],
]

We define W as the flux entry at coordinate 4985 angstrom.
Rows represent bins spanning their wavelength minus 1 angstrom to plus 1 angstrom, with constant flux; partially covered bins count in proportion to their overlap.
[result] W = 1.09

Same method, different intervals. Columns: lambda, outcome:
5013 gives 1.13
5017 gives 1.14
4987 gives 0.966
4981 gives 1.15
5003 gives 1.18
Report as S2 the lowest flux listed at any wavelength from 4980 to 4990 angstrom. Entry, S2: 0.922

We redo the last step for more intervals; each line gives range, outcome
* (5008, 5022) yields 1.07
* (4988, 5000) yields 0.898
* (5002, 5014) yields 1.13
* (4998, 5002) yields 1.05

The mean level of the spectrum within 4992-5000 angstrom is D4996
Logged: 1.01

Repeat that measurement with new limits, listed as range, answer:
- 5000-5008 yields 1.19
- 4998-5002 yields 1.09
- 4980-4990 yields 1.05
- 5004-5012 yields 1.21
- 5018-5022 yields 1.12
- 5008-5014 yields 1.17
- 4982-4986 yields 1.1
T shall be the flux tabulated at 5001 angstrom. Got 1.13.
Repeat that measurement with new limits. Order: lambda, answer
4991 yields 0.898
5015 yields 1.07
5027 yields 1.23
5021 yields 1.11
